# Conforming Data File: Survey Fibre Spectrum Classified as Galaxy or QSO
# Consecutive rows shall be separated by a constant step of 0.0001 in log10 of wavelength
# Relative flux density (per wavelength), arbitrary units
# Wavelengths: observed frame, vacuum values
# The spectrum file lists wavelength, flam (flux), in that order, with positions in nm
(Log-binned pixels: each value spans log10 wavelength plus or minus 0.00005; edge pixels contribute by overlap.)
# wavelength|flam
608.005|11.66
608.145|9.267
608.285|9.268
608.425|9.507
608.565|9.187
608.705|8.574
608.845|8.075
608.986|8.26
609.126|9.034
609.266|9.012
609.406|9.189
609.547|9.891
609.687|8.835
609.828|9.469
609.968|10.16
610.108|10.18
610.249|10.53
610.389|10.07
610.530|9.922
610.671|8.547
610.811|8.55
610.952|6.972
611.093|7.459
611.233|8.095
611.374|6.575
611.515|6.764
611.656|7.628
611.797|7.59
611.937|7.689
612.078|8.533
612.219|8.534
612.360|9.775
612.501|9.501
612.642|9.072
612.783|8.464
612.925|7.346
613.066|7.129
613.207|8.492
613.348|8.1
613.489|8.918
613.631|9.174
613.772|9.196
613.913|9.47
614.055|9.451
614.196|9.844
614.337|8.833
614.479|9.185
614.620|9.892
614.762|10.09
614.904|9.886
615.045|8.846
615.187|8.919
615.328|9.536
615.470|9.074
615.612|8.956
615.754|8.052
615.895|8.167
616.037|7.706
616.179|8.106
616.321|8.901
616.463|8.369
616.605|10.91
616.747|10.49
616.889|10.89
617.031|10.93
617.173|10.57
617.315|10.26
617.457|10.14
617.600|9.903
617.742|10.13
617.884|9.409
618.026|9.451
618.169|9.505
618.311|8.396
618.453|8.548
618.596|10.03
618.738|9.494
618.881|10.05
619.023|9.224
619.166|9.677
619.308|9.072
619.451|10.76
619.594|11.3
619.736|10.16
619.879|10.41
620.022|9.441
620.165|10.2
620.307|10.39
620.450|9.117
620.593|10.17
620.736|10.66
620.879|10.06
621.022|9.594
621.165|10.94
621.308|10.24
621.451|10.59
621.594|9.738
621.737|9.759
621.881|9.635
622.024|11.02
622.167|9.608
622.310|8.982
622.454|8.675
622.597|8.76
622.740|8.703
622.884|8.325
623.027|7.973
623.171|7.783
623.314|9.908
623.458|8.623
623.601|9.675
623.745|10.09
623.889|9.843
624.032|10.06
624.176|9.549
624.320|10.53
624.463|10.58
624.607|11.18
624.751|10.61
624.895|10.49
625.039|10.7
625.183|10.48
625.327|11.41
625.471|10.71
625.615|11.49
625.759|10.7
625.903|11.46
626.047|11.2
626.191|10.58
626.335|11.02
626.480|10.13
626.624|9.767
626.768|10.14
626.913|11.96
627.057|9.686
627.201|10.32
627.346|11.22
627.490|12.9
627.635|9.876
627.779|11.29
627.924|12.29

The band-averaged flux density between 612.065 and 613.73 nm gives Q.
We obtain 8.6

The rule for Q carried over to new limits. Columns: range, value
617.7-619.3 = 9.42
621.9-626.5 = 10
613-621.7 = 9.56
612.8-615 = 8.99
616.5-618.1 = 10.2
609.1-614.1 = 8.7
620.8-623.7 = 9.44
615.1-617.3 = 9.33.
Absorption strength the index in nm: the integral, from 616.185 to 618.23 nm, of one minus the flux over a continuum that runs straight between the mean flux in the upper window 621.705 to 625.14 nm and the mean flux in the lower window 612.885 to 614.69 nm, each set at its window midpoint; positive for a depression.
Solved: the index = -0.18 nm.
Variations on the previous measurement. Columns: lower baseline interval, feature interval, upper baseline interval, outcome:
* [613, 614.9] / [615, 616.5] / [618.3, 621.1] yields 0.12 nm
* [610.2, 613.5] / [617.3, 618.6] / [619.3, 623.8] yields -0.05 nm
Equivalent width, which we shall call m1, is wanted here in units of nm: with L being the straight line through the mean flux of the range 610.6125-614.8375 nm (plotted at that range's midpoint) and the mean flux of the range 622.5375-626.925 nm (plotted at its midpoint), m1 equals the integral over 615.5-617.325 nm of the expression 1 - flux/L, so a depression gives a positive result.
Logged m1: -0.07 nm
